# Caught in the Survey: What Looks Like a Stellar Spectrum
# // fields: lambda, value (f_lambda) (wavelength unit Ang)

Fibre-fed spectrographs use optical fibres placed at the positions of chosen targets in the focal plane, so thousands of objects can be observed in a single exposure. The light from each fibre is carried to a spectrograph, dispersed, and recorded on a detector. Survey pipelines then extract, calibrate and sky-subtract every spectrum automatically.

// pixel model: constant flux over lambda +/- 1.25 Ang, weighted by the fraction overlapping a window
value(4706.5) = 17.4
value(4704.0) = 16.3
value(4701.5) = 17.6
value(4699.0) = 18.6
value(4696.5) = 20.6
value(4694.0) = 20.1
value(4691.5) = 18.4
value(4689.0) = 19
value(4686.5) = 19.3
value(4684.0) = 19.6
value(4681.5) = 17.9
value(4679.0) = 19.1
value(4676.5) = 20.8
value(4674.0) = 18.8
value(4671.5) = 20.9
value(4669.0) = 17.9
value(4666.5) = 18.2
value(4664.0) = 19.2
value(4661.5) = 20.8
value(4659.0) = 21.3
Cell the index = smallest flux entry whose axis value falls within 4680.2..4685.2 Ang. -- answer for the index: 17.9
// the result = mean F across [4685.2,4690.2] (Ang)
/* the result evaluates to 19.2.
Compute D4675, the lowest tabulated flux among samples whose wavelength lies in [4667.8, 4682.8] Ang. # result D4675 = 17.9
